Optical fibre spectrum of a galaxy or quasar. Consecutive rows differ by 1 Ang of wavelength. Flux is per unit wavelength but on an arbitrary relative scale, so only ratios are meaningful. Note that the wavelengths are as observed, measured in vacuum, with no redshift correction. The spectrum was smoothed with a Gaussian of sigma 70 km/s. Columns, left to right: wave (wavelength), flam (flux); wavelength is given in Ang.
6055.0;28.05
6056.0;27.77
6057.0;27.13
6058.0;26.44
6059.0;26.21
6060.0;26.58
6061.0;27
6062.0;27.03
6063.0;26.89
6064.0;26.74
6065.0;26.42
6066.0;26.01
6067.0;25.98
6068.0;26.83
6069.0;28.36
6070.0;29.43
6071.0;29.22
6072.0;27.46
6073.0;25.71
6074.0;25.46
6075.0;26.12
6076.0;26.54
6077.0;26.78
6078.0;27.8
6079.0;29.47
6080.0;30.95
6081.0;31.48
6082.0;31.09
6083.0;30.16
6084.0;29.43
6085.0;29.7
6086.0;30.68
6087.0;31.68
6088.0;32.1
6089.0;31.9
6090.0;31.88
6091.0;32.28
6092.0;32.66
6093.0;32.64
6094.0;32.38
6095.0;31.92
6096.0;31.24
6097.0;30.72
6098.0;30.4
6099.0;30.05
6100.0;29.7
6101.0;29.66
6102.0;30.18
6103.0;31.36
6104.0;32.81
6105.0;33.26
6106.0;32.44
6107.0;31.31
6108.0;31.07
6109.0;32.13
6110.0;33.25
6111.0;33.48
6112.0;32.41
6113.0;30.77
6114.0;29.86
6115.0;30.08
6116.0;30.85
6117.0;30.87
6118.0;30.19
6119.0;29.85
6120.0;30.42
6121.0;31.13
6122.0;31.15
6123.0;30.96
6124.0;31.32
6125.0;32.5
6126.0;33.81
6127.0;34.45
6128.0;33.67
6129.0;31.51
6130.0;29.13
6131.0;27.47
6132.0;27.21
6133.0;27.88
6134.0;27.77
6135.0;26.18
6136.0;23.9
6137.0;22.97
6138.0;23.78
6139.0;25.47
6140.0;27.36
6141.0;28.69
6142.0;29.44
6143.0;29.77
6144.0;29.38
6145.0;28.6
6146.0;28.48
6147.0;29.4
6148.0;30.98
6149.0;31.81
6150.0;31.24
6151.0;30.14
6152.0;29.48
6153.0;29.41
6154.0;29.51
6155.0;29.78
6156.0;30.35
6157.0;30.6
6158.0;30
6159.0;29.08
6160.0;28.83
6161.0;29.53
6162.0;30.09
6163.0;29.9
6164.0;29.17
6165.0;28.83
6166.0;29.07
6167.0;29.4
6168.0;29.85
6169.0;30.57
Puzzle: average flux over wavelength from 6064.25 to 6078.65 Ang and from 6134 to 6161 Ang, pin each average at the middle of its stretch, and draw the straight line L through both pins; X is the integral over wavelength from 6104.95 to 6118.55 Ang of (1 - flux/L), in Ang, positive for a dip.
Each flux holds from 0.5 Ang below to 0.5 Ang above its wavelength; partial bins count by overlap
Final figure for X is -1.8 Ang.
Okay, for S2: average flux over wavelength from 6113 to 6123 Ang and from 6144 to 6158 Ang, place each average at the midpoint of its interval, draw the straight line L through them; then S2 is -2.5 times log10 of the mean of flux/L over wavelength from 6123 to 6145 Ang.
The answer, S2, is 0.05 mag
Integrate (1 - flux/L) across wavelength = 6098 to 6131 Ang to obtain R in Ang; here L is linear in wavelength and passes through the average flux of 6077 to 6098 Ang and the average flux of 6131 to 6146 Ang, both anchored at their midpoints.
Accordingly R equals -2.8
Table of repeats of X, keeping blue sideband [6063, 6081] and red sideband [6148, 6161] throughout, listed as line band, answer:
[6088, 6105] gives -1.93 Ang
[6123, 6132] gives -0.69 Ang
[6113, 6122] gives -0.49 Ang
